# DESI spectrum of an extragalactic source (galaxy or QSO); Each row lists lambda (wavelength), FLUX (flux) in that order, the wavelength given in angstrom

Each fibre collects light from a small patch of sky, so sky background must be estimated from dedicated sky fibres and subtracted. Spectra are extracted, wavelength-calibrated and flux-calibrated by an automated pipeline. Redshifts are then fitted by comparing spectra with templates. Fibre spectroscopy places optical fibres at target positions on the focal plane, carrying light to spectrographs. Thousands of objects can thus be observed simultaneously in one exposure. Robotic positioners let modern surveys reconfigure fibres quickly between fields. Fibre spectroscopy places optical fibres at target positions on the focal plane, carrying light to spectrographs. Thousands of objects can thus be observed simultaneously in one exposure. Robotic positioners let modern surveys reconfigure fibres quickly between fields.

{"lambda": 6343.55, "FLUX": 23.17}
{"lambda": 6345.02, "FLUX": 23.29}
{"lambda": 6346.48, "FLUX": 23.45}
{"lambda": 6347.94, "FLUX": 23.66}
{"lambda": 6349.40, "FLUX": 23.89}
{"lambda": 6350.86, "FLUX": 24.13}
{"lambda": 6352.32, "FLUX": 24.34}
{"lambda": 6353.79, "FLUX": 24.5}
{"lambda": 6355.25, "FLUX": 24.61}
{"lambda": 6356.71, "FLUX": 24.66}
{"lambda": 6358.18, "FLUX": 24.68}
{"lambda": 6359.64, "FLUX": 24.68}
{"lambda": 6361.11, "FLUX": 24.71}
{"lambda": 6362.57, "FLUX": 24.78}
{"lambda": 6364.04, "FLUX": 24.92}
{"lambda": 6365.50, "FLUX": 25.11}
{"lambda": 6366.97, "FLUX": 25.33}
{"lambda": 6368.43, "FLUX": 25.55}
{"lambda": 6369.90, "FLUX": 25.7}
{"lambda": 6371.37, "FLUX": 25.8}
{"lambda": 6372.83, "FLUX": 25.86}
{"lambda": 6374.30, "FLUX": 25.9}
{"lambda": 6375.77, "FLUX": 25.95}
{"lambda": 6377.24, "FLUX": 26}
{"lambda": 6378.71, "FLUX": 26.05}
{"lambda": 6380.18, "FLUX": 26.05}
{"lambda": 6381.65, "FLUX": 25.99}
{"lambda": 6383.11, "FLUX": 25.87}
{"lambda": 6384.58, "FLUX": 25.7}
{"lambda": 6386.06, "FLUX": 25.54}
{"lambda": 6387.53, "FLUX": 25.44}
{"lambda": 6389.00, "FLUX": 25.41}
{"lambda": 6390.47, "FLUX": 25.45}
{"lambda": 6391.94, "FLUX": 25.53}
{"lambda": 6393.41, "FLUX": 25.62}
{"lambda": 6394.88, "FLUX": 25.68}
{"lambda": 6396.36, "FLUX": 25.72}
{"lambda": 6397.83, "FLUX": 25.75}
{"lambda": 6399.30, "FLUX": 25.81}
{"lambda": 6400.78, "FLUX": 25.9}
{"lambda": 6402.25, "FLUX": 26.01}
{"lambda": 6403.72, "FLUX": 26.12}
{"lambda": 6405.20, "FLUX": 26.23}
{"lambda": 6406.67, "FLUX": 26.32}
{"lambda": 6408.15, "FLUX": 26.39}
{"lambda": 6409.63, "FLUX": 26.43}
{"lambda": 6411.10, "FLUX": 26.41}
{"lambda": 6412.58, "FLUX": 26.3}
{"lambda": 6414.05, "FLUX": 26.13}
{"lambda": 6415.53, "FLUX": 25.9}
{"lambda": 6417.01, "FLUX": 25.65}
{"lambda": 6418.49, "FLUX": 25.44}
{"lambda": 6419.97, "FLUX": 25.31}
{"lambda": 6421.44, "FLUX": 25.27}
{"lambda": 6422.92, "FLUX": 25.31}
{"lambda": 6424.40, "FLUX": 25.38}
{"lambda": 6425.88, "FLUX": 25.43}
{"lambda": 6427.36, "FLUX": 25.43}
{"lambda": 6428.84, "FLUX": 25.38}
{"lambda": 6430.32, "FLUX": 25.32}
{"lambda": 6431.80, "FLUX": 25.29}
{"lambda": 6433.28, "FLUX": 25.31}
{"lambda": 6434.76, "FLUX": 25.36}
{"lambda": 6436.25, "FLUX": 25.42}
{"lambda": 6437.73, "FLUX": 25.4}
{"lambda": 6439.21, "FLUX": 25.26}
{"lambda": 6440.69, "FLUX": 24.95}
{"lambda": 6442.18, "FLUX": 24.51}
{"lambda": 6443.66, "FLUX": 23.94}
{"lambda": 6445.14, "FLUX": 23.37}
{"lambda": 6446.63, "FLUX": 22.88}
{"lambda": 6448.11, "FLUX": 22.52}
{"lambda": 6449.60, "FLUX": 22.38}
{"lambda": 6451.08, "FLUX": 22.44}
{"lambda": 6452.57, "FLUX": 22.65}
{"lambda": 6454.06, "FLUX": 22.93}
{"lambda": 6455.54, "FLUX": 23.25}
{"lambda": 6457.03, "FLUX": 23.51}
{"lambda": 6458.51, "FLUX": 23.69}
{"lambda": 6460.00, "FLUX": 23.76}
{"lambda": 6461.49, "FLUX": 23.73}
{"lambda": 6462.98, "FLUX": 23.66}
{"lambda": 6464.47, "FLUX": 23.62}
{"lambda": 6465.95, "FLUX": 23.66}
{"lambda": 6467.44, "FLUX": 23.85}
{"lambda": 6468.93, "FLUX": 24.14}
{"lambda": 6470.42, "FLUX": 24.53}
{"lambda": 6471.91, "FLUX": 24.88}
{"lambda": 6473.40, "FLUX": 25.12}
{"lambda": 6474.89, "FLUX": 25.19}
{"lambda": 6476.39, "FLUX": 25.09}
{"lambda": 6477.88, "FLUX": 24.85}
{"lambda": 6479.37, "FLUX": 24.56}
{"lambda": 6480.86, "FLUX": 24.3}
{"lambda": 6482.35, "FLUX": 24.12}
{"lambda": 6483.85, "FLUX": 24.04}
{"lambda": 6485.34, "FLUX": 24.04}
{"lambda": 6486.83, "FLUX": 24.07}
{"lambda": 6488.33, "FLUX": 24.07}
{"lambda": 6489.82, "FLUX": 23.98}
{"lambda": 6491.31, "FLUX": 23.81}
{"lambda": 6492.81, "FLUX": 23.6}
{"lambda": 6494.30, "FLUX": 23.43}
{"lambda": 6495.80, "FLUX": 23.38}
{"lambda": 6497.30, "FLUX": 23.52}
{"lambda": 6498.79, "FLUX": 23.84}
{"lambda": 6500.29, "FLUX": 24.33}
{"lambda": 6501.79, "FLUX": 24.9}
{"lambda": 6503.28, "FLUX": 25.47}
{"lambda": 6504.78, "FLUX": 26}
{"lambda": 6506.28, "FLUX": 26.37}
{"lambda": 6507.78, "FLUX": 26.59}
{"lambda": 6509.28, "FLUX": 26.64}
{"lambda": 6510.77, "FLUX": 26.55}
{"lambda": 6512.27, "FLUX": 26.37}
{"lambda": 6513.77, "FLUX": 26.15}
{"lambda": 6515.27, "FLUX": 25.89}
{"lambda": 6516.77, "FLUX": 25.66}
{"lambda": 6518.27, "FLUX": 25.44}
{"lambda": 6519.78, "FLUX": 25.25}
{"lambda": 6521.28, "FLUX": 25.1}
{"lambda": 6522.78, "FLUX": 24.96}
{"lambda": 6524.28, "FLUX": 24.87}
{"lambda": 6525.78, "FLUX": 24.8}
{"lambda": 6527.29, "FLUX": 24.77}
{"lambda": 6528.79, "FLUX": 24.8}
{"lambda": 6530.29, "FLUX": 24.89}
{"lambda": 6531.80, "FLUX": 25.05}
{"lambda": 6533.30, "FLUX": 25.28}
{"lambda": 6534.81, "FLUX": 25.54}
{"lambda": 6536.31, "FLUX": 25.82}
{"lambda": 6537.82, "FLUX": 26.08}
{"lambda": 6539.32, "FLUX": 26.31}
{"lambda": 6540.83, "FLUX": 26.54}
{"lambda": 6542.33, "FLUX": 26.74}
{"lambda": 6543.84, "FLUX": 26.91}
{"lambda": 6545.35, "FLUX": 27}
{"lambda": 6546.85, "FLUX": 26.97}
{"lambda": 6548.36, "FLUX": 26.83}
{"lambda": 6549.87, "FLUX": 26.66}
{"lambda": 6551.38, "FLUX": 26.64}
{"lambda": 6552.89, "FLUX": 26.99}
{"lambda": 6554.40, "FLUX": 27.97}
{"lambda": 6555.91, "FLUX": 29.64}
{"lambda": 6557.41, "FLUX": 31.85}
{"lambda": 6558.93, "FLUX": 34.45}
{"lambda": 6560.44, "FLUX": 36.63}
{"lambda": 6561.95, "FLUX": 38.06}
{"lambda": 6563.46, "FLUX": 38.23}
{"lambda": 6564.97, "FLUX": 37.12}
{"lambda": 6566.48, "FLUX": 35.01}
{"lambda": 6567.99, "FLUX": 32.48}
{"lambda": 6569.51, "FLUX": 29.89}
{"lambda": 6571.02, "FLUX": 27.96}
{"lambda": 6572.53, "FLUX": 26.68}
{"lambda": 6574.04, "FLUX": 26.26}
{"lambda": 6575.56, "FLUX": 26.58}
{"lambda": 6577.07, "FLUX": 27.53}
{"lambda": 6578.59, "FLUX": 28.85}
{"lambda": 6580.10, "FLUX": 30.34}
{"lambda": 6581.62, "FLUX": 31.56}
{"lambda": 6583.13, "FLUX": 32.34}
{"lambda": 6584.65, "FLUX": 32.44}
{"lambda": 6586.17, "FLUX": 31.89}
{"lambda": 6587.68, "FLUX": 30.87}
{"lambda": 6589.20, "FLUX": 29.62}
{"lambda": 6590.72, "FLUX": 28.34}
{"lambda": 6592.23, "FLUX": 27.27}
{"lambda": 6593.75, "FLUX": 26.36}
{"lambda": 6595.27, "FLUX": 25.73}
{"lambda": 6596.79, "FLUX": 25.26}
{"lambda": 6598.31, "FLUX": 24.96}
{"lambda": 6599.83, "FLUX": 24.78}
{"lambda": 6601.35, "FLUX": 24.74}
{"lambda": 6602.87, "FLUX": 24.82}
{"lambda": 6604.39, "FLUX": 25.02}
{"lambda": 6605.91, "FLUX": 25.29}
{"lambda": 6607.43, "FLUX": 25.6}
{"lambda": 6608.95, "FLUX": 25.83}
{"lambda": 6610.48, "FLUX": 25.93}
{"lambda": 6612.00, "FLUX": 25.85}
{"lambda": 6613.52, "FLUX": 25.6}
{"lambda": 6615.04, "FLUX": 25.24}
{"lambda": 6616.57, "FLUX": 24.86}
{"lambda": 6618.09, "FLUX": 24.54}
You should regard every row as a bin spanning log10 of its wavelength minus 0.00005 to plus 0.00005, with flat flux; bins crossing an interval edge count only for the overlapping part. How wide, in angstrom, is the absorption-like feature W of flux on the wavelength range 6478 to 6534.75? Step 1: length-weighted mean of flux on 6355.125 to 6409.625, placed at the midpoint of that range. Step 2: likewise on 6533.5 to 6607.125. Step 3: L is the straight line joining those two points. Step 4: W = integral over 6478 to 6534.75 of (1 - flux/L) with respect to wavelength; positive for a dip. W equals 5.7 angstrom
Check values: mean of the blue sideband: 25.6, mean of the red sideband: 28.7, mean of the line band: 24.9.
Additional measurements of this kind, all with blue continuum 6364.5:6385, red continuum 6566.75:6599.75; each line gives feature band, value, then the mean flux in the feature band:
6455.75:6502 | 5.4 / 24.1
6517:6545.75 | 2.5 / 25.6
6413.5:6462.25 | 4.0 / 24.5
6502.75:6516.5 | 0.7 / 26.2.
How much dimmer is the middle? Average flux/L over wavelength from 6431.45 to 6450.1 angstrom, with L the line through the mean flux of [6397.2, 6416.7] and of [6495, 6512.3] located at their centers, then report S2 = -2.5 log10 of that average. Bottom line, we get 0.06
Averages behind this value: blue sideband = 26.1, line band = 24.4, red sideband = 25.3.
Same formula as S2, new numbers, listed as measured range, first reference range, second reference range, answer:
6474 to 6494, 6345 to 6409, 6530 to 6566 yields 0.14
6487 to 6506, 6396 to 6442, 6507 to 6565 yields 0.11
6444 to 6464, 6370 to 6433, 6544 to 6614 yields 0.15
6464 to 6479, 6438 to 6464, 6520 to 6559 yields -0.01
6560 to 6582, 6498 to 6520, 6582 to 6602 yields -0.15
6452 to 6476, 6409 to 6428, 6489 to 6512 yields 0.06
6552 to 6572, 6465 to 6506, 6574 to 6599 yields -0.18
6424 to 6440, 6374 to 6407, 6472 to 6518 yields 0.00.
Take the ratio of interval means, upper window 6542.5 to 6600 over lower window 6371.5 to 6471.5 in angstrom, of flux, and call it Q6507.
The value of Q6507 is 1.2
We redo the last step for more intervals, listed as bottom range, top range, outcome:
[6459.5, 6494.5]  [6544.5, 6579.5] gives 1.25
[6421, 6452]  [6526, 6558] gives 1.08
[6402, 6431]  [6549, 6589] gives 1.20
